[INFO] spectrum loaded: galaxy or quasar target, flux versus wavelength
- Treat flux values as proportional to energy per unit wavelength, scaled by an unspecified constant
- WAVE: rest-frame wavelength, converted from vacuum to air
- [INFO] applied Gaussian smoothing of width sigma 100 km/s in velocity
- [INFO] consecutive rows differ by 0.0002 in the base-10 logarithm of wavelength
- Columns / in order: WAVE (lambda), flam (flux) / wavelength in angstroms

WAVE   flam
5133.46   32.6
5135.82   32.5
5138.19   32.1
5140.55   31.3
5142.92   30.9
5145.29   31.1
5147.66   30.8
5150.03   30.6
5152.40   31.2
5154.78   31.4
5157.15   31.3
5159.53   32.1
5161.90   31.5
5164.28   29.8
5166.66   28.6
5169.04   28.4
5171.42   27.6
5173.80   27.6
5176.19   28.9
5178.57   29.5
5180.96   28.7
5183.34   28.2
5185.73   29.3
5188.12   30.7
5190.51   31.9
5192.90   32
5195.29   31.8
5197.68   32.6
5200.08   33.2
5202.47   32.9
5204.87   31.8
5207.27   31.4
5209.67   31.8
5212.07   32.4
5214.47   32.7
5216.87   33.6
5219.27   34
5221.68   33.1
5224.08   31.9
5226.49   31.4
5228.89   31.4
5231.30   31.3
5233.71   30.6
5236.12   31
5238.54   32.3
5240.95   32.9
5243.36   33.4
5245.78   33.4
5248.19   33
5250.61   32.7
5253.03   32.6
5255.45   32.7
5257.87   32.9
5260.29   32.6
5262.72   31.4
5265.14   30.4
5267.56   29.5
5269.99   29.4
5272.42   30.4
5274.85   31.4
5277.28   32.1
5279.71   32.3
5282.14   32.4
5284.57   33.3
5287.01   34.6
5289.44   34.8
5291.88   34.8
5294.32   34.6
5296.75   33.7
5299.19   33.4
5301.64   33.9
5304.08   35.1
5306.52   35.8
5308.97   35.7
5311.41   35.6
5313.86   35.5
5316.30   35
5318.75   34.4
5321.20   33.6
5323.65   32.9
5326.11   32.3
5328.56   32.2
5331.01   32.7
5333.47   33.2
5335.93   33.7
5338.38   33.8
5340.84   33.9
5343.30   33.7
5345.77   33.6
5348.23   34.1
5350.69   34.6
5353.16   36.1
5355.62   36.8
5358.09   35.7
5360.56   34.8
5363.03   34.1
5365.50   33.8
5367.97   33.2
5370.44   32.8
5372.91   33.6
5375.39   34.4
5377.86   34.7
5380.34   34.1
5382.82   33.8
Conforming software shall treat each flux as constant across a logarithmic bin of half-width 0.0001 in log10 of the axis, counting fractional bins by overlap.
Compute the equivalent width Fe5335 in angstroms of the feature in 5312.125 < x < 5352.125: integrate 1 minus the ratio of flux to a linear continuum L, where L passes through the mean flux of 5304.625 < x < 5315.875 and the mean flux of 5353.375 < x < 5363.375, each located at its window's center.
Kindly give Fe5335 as 2.1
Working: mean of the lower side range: 35.6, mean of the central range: 33.7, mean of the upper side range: 35.5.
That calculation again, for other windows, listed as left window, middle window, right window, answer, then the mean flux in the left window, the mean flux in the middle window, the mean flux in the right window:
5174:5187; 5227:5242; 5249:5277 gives -0.5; 28.8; 31.6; 31.5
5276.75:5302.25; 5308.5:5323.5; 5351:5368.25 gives -0.3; 33.7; 34.8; 35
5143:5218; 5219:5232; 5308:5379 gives -0.1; 30.8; 32.1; 34.2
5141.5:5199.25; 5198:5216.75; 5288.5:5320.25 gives -0.5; 30.3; 32.4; 34.8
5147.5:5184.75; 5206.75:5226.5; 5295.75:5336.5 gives -0.9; 29.7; 32.6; 34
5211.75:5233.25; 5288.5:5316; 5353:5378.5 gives -1.0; 32.4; 34.8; 34.5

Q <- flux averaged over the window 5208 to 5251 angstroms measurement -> 32.4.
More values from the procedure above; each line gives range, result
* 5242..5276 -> 31.8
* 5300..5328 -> 34.4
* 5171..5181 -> 28.5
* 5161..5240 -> 31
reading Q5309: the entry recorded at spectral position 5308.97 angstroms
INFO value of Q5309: 35.7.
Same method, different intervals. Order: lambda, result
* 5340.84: 33.9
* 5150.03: 30.6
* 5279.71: 32.3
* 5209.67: 31.8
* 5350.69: 34.6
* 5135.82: 32.5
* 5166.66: 28.6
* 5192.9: 32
